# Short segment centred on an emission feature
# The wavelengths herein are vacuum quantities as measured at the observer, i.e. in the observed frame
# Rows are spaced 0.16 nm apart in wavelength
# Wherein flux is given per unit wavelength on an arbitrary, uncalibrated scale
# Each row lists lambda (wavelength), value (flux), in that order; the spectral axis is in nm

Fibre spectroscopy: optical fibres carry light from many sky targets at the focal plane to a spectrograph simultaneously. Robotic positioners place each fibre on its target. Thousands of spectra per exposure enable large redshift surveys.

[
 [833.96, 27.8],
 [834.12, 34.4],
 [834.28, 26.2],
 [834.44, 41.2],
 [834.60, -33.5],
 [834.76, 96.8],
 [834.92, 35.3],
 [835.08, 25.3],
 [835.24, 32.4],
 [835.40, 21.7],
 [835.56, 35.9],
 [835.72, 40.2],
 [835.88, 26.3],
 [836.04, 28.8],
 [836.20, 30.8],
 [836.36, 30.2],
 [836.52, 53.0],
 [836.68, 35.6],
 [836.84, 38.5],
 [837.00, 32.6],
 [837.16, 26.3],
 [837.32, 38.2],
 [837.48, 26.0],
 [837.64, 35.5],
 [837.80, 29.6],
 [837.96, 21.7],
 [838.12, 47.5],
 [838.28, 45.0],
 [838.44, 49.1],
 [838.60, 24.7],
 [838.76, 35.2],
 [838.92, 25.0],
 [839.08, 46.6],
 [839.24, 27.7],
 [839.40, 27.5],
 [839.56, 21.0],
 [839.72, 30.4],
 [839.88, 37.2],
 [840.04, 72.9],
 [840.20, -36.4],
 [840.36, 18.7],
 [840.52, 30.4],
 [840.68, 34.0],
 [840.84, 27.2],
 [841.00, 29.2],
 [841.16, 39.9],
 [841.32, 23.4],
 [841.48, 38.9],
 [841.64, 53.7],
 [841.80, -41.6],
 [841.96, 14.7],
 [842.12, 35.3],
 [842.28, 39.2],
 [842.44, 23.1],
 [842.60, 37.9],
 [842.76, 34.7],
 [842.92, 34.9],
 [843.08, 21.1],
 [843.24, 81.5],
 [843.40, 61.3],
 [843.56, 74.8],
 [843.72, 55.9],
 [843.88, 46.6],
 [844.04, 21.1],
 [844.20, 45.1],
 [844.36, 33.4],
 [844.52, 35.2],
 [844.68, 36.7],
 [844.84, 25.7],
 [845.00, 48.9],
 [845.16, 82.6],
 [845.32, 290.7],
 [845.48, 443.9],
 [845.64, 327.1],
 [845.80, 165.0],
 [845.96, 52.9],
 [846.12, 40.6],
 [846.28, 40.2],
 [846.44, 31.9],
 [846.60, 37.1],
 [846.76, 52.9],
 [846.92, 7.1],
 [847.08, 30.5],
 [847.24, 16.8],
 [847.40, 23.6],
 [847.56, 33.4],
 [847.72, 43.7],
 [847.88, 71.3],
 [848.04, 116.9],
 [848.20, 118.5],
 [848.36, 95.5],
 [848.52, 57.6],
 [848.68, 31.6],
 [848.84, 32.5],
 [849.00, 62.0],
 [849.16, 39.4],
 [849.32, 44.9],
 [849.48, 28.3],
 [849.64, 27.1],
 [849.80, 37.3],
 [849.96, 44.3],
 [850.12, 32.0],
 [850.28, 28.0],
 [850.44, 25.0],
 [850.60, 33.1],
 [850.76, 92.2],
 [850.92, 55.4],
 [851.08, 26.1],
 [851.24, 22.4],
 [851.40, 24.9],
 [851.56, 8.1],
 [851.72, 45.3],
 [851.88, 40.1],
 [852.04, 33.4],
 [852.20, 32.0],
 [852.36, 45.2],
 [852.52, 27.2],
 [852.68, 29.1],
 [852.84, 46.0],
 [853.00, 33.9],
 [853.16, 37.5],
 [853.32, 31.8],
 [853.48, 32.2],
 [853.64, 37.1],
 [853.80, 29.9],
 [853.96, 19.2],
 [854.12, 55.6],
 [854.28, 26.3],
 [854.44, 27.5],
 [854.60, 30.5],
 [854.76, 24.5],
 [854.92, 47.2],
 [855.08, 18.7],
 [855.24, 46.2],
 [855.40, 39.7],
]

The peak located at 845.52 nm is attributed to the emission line H-alpha 6563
